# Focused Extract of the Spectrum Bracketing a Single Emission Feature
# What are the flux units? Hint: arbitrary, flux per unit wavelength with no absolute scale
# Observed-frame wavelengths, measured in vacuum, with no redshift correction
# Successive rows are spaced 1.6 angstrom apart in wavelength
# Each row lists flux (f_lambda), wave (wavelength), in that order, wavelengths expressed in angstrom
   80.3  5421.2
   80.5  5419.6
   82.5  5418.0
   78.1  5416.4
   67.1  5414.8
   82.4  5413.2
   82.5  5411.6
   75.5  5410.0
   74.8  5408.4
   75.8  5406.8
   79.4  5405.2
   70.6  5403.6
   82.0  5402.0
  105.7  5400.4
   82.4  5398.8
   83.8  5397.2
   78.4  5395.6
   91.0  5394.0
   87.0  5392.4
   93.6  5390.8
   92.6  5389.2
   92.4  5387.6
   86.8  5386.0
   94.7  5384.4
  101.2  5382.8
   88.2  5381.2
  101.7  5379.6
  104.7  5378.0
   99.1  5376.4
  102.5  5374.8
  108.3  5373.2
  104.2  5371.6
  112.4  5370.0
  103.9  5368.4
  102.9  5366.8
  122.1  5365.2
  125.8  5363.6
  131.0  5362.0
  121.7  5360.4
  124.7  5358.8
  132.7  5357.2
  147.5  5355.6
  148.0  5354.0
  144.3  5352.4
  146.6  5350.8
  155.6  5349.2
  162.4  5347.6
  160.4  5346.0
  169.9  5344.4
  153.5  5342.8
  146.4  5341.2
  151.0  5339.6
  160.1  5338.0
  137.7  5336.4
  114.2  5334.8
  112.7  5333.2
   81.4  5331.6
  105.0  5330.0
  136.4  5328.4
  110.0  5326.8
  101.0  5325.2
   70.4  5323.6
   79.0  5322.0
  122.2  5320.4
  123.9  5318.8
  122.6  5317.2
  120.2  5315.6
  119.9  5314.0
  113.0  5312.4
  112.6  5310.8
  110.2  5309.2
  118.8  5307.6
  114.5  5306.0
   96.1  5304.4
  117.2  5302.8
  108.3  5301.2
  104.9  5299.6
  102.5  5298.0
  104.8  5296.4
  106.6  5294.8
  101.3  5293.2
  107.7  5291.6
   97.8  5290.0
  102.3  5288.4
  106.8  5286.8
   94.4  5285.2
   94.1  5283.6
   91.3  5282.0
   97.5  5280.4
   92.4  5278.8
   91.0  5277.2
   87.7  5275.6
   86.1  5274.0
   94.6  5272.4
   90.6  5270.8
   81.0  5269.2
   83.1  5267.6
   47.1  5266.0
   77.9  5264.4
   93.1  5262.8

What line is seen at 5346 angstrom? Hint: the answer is C IV 1549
